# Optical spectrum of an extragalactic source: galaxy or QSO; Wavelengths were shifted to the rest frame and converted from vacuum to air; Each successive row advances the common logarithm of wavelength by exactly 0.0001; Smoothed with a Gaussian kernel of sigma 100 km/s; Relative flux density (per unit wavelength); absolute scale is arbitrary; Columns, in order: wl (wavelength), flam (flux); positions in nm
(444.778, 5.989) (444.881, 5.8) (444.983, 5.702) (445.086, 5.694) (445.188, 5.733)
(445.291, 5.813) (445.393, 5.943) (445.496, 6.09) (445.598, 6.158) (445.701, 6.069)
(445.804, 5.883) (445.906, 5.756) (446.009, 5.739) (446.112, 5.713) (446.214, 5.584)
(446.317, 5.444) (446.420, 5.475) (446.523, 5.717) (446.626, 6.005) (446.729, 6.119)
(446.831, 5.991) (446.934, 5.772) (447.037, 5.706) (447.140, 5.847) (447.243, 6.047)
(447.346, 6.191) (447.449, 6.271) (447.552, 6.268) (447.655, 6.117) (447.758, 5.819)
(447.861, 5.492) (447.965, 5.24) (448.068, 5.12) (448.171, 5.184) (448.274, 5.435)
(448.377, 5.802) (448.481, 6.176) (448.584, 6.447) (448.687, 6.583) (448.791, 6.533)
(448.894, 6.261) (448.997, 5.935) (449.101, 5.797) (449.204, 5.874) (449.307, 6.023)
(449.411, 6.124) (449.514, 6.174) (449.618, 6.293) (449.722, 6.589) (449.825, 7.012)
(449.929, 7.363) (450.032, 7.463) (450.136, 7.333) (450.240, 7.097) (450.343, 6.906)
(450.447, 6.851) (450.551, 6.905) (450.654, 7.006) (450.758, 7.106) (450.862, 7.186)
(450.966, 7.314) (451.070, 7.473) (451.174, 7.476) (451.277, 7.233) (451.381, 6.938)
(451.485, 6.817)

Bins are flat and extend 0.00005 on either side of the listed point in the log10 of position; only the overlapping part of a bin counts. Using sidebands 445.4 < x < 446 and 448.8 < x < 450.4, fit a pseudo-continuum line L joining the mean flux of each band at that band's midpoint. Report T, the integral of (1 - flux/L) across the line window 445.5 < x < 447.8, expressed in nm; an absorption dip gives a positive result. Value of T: 0.08 nm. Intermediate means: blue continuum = 5.97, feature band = 5.9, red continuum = 6.55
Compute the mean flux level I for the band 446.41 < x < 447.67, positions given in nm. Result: 5.98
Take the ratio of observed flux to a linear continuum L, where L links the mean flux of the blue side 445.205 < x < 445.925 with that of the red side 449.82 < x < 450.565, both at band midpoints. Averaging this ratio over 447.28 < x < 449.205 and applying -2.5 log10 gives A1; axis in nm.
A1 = 0.12 mag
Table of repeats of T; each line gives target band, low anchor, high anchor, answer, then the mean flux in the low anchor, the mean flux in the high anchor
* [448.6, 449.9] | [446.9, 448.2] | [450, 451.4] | 0.047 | 5.78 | 7.17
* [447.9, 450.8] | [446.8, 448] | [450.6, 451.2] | 0.126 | 5.9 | 7.25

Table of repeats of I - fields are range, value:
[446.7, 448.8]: 5.9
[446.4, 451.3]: 6.34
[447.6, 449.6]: 5.91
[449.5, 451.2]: 7.04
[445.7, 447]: 5.78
